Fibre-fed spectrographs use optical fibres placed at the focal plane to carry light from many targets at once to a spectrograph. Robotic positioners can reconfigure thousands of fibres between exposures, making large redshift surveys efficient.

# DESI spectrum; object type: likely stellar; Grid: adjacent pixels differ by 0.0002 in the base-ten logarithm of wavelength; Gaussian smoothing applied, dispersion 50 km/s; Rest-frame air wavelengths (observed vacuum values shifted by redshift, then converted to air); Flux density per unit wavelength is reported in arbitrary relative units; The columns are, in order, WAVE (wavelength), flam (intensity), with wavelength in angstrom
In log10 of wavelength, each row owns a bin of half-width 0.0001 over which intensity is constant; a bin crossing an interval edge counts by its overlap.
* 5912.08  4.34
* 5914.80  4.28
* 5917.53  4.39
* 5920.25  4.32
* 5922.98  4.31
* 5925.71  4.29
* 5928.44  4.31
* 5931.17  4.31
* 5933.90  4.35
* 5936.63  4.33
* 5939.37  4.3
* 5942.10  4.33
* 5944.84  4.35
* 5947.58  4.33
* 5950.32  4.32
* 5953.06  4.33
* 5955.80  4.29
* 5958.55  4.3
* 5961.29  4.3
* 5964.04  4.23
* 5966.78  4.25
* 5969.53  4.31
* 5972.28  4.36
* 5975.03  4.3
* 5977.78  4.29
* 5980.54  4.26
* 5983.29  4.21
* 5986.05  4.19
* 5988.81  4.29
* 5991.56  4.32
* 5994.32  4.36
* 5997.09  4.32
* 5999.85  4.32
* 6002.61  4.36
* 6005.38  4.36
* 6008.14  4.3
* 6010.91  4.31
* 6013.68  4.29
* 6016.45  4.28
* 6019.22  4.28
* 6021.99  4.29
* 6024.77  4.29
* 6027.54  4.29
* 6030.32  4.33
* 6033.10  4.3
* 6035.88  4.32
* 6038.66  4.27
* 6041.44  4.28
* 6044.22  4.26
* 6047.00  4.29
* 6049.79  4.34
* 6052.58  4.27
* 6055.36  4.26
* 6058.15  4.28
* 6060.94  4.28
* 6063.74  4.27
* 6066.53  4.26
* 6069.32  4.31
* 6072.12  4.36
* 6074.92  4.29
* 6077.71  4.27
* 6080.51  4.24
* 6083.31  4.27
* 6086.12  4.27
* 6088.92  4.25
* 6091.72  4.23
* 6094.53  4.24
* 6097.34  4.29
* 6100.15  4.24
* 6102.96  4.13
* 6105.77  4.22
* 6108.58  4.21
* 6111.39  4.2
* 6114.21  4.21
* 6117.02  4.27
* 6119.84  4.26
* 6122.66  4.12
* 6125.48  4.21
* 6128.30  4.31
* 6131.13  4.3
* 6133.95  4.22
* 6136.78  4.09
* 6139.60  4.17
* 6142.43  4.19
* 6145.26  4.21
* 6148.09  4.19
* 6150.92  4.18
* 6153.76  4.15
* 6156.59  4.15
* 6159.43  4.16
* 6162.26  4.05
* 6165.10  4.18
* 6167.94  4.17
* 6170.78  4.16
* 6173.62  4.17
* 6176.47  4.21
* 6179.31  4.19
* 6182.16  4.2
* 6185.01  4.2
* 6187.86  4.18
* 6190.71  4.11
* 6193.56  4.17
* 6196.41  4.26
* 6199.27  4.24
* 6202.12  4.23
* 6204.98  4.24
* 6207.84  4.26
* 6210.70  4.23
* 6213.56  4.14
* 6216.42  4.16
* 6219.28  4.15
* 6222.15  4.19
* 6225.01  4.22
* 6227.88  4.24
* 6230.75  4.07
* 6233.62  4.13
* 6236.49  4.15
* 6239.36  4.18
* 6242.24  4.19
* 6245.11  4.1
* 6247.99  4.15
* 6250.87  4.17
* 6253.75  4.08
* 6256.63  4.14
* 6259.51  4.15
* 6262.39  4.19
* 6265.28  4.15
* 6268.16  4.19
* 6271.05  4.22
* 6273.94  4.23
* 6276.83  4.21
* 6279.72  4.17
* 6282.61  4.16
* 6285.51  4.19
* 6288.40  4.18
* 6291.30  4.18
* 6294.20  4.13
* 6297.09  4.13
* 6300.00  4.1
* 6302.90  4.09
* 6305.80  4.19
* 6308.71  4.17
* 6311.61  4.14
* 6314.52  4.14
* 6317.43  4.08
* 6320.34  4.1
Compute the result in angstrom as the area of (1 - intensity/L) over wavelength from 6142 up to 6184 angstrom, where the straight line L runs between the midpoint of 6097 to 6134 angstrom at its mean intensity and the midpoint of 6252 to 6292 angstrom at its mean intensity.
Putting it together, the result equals 0.4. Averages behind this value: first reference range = 4.23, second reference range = 4.17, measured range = 4.17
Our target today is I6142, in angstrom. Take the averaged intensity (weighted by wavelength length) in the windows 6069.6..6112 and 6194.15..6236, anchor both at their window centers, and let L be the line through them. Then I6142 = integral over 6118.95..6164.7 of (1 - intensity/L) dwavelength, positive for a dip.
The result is 0.5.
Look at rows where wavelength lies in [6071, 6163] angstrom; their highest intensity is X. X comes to 4.36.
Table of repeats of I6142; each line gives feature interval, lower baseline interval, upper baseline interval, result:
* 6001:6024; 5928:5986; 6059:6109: -0.1 angstrom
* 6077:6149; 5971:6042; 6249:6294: 0.4 angstrom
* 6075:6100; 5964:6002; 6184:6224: -0.1 angstrom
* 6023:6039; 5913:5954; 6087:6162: -0.1 angstrom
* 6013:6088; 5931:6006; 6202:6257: -0.4 angstrom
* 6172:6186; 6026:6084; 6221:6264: 0.0 angstrom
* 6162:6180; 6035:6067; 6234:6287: 0.2 angstrom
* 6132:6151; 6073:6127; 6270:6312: 0.2 angstrom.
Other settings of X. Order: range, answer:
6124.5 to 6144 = 4.31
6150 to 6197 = 4.26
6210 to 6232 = 4.24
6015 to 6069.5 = 4.34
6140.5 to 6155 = 4.21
